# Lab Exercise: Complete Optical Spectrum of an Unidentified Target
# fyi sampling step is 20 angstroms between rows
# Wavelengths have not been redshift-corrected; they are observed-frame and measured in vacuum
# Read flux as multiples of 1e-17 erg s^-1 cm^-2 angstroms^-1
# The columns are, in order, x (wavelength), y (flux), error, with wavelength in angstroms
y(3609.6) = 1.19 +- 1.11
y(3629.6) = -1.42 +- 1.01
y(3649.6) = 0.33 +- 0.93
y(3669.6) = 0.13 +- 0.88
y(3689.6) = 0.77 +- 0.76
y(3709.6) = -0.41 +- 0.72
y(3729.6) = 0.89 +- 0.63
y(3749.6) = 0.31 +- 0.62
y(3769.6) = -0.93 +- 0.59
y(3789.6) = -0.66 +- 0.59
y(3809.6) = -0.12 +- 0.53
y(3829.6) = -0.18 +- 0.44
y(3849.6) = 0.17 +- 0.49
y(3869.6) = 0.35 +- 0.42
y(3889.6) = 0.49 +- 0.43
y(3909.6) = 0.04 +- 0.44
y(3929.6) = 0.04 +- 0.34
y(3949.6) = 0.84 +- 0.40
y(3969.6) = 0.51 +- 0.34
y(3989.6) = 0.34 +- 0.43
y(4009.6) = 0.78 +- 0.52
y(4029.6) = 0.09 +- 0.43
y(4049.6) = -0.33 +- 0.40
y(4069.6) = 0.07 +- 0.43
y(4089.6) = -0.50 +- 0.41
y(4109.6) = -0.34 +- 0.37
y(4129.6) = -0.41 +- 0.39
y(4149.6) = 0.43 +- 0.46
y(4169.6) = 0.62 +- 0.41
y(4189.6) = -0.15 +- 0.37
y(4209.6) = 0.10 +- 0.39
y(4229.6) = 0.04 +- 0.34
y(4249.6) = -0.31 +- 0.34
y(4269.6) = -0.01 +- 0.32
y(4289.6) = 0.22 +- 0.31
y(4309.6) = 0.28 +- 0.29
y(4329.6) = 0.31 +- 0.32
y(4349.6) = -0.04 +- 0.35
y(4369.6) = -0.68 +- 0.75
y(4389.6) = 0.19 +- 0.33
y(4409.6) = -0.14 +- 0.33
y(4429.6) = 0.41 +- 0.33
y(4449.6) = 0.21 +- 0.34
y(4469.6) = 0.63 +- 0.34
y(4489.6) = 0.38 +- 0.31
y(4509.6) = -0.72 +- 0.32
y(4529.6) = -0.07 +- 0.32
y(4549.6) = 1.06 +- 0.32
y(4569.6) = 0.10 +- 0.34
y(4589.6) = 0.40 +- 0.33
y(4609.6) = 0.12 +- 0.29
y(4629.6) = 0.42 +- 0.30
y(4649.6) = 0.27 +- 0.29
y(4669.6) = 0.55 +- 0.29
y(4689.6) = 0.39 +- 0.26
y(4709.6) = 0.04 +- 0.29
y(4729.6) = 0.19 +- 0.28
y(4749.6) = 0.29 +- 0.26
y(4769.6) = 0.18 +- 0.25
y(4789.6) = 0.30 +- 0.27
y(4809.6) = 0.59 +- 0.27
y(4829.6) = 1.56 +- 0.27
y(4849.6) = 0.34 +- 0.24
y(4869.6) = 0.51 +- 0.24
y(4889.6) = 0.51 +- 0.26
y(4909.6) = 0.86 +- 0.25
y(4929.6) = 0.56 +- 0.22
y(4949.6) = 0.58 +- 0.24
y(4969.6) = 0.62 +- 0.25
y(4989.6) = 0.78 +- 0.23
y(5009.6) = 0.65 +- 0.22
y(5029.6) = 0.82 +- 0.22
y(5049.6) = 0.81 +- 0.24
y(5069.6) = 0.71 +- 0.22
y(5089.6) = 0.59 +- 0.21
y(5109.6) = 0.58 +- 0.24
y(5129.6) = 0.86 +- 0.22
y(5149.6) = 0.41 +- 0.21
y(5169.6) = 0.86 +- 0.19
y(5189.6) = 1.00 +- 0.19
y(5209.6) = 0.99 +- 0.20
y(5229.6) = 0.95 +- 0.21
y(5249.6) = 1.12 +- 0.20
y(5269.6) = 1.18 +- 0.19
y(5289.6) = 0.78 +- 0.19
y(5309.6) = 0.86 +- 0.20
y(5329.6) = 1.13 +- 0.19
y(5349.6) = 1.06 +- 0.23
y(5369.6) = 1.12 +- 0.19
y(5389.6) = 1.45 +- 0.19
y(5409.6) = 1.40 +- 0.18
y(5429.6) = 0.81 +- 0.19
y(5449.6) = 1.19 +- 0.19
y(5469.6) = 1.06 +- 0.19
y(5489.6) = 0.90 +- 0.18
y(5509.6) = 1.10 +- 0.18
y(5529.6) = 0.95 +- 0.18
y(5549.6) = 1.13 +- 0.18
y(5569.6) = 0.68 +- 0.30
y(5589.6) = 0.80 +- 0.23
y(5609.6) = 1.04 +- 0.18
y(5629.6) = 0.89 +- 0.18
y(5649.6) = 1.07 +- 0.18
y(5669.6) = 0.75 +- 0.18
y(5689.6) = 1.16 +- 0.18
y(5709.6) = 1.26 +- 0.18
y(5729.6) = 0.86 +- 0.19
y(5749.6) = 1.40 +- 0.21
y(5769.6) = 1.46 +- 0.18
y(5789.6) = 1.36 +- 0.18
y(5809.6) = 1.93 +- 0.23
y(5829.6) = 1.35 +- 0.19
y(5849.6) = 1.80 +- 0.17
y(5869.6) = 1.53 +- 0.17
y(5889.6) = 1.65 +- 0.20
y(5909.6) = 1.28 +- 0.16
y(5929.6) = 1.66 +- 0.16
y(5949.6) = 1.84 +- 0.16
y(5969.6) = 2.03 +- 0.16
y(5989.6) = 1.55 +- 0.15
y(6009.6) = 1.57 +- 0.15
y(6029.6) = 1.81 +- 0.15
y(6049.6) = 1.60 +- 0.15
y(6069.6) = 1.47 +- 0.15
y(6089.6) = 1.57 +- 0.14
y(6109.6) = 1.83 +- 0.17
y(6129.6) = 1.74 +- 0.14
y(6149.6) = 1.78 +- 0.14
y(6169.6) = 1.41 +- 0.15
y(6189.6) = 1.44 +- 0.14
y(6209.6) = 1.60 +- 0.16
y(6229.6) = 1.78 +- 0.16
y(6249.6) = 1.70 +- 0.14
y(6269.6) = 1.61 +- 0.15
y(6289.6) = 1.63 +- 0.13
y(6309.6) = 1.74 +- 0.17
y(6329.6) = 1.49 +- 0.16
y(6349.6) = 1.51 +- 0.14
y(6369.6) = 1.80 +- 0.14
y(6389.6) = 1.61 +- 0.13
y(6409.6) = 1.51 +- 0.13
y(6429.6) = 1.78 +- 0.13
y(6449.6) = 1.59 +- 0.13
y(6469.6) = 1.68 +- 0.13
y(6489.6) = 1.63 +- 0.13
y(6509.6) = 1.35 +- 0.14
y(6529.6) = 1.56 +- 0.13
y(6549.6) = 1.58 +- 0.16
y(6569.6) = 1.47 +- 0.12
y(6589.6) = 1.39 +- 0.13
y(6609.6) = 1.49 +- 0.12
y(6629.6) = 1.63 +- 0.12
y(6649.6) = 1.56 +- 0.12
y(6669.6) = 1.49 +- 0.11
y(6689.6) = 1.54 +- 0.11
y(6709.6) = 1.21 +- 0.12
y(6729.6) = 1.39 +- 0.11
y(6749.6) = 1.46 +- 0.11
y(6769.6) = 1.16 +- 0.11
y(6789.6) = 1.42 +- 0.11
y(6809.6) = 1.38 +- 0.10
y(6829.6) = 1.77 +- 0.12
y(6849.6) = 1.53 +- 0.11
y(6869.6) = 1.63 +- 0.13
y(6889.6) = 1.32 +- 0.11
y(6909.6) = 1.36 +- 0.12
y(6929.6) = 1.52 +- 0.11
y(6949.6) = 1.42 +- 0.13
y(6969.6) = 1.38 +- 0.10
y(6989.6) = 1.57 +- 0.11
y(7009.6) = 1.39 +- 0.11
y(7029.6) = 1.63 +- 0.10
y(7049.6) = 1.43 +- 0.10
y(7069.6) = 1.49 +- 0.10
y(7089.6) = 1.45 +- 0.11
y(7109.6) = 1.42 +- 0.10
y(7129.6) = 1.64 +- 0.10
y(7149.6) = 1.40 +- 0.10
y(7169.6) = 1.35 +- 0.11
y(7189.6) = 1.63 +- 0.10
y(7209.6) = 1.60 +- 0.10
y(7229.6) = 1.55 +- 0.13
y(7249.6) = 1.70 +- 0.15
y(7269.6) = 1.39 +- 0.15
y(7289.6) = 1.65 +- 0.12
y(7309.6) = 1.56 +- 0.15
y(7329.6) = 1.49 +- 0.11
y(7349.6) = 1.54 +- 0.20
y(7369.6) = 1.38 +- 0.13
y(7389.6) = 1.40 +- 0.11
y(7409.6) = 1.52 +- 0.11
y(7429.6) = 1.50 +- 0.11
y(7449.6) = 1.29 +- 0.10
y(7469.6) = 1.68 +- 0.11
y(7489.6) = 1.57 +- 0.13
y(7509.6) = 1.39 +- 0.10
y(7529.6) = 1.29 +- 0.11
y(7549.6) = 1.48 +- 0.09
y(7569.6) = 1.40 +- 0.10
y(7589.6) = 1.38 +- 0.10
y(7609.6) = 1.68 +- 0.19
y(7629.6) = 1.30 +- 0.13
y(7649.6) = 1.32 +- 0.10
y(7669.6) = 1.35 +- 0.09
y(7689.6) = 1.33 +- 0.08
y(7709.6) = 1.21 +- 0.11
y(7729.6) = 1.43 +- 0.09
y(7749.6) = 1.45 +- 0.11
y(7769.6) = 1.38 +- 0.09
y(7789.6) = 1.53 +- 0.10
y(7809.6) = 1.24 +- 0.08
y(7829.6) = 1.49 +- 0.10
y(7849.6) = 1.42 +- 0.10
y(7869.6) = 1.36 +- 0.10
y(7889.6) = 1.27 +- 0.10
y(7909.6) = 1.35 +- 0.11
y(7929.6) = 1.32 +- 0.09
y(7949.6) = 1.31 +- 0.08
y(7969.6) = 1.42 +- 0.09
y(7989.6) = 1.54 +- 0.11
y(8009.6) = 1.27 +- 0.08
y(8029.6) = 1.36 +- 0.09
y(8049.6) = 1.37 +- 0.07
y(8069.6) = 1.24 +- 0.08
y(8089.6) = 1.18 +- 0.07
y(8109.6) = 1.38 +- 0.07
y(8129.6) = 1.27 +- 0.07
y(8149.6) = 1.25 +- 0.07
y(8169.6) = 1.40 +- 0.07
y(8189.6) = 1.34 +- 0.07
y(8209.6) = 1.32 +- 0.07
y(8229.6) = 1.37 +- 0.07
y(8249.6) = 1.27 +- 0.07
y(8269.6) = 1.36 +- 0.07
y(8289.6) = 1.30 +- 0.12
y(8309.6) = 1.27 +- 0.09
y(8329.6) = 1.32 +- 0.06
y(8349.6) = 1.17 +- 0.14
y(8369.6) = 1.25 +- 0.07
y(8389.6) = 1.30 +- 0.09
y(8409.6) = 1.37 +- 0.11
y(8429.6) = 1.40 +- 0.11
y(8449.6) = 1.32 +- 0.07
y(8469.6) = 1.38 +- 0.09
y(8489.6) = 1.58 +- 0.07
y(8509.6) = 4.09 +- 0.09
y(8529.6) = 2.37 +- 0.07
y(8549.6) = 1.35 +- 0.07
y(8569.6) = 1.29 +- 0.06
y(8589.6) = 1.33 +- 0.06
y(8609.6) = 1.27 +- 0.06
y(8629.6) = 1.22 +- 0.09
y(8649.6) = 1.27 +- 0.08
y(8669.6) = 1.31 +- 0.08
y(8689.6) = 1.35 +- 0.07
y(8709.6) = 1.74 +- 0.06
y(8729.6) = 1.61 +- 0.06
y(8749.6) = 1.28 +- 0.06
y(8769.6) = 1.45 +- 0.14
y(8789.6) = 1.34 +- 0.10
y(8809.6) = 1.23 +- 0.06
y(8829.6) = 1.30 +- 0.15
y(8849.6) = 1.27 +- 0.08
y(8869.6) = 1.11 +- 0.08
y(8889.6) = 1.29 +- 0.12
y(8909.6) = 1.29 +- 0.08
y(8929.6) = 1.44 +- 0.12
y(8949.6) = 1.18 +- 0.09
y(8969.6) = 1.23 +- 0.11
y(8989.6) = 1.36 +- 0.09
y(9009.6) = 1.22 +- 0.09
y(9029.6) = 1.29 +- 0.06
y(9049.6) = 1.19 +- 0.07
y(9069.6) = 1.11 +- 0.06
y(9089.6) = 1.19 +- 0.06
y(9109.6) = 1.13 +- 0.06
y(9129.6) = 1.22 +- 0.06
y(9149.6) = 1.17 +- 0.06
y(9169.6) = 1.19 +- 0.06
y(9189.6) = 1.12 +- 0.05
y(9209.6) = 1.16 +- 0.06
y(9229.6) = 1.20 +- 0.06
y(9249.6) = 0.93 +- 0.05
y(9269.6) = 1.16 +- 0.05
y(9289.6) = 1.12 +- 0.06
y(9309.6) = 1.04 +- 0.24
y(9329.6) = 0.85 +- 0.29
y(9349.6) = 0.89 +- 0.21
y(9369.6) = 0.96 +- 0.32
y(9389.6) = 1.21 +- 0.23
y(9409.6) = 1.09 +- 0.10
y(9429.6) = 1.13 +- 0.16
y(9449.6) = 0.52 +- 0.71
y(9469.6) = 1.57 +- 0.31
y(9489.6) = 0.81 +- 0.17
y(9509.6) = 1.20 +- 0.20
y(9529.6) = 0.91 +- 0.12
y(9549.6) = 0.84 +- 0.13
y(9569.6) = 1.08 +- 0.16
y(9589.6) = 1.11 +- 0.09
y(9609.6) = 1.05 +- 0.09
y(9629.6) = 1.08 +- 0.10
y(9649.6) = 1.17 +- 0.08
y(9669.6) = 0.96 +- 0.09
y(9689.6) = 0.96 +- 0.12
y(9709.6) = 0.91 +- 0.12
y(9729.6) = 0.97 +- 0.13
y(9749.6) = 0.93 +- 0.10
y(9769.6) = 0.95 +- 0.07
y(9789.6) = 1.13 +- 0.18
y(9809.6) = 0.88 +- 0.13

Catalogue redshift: 0.30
